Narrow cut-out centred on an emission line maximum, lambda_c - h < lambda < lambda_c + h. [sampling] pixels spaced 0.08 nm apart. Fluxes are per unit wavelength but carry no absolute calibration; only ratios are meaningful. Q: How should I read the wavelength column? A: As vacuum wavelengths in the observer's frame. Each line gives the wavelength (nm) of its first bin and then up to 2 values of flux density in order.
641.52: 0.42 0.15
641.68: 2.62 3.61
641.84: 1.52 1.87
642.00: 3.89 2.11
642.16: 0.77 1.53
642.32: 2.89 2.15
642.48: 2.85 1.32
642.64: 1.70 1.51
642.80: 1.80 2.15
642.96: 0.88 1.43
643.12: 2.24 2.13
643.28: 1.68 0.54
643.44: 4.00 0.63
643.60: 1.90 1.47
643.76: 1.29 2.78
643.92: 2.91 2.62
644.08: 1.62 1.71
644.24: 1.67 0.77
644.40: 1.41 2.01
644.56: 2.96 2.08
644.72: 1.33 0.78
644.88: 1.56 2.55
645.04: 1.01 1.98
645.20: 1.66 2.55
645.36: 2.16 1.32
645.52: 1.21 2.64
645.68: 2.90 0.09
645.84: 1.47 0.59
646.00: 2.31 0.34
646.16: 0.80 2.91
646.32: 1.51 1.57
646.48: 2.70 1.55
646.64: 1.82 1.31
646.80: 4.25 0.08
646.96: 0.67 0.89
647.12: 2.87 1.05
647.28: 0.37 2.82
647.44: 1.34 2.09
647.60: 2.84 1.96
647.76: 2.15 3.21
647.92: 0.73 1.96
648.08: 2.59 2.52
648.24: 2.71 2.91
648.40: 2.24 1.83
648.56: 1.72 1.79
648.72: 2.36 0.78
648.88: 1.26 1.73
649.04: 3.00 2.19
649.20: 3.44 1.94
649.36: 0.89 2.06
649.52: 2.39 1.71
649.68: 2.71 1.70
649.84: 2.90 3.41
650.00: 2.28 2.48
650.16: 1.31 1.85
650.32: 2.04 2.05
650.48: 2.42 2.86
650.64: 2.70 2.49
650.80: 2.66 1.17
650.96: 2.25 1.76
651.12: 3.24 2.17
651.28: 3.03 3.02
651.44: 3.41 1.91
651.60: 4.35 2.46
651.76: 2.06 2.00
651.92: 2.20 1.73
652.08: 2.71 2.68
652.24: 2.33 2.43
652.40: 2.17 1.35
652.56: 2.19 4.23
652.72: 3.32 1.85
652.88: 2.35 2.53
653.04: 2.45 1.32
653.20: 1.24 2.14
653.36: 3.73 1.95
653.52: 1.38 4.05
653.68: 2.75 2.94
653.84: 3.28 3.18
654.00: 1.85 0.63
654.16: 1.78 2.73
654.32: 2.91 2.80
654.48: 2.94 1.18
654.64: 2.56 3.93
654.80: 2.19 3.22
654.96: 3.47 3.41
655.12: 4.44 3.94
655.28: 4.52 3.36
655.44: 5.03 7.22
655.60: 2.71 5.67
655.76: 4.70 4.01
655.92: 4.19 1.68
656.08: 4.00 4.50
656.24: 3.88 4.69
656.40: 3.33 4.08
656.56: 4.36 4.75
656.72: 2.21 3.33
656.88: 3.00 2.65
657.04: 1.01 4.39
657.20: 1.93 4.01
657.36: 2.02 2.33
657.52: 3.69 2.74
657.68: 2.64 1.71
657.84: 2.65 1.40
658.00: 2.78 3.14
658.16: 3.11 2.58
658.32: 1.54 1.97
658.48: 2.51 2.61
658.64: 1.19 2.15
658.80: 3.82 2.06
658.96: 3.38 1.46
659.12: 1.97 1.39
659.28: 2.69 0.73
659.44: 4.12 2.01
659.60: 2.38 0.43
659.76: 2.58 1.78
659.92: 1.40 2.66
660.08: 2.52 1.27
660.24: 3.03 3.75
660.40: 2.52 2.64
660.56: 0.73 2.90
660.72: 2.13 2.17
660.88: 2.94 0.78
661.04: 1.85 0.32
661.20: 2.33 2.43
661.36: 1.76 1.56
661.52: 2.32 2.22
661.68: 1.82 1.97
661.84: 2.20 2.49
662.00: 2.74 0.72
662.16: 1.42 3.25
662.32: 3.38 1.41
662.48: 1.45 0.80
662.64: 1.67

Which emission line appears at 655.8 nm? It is C III]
